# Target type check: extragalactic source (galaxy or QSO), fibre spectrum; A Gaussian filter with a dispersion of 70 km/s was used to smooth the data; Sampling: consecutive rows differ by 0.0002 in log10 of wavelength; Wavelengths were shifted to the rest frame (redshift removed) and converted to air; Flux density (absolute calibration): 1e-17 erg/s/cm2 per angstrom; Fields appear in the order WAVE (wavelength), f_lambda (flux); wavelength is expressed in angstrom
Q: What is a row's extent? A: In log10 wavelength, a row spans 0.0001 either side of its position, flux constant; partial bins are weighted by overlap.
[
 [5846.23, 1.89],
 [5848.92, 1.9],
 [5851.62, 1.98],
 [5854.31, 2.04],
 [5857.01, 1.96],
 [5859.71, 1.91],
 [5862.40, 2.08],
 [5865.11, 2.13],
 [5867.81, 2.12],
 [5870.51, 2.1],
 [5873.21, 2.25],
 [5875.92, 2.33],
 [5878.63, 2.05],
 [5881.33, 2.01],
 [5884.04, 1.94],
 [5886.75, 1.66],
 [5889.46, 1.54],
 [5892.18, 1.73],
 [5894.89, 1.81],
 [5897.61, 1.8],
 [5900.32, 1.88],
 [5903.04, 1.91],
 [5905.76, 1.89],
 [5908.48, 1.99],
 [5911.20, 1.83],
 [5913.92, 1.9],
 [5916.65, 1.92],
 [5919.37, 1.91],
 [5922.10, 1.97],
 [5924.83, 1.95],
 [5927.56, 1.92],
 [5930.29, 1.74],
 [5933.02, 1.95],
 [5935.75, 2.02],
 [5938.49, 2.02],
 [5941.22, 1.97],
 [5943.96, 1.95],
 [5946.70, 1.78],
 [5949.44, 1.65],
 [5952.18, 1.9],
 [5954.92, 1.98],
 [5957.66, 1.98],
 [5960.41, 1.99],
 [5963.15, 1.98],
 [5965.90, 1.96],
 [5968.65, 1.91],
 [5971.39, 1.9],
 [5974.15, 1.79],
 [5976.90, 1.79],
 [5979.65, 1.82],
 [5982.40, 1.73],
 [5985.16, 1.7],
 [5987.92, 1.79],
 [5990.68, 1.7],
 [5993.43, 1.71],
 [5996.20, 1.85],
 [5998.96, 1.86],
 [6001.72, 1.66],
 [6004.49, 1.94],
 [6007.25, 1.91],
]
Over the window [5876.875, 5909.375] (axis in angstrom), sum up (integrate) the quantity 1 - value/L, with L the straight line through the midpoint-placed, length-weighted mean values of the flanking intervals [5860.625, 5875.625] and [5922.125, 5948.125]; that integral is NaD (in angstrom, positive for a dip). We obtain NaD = 3.3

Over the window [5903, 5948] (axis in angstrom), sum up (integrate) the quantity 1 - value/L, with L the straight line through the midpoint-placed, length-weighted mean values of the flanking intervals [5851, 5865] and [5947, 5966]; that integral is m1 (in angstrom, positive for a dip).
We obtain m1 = 0.5 angstrom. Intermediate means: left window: 2.01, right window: 1.91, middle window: 1.92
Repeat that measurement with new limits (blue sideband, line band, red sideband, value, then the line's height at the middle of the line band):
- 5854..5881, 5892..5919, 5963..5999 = 1.7 angstrom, 2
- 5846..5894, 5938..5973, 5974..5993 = -2.1 angstrom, 1.81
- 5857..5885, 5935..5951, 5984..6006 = 0.1 angstrom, 1.91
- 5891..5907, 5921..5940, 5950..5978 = -0.7 angstrom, 1.87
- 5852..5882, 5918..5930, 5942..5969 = 0.3 angstrom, 1.97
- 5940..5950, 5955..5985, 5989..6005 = -1.1 angstrom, 1.82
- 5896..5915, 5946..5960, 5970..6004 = -0.4 angstrom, 1.82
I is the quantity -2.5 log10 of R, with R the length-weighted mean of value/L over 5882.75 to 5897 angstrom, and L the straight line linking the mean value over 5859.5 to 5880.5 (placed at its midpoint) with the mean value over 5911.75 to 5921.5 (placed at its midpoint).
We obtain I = 0.17 mag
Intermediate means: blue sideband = 2.13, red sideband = 1.91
